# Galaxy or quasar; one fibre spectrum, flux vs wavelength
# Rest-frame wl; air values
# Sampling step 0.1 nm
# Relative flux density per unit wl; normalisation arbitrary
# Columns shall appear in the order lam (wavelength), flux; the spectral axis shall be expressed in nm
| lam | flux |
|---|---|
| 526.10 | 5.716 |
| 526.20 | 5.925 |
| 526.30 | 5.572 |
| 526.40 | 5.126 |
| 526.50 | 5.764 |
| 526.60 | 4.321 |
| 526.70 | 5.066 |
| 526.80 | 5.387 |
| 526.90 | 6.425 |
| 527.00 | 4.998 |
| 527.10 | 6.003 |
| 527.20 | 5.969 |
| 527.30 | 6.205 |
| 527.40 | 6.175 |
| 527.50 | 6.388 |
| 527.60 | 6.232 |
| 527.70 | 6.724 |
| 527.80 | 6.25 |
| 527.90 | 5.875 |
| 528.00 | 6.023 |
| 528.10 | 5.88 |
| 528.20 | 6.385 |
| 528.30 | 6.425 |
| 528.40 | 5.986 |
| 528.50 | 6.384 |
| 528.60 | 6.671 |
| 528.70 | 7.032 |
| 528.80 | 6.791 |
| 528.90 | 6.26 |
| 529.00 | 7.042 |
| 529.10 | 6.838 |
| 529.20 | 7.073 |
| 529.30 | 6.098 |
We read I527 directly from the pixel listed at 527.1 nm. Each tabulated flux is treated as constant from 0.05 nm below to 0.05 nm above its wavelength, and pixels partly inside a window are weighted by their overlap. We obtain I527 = 6.003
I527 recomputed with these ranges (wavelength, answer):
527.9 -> 5.875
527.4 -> 6.175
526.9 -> 6.425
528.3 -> 6.425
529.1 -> 6.838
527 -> 4.998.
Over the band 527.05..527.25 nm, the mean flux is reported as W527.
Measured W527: 5.99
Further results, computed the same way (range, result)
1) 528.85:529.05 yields 6.65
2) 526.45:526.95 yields 5.39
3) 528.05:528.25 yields 6.13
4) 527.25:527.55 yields 6.26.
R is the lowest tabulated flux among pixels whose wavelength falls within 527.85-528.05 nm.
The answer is 5.875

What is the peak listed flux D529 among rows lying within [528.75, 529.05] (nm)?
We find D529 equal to 7.042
